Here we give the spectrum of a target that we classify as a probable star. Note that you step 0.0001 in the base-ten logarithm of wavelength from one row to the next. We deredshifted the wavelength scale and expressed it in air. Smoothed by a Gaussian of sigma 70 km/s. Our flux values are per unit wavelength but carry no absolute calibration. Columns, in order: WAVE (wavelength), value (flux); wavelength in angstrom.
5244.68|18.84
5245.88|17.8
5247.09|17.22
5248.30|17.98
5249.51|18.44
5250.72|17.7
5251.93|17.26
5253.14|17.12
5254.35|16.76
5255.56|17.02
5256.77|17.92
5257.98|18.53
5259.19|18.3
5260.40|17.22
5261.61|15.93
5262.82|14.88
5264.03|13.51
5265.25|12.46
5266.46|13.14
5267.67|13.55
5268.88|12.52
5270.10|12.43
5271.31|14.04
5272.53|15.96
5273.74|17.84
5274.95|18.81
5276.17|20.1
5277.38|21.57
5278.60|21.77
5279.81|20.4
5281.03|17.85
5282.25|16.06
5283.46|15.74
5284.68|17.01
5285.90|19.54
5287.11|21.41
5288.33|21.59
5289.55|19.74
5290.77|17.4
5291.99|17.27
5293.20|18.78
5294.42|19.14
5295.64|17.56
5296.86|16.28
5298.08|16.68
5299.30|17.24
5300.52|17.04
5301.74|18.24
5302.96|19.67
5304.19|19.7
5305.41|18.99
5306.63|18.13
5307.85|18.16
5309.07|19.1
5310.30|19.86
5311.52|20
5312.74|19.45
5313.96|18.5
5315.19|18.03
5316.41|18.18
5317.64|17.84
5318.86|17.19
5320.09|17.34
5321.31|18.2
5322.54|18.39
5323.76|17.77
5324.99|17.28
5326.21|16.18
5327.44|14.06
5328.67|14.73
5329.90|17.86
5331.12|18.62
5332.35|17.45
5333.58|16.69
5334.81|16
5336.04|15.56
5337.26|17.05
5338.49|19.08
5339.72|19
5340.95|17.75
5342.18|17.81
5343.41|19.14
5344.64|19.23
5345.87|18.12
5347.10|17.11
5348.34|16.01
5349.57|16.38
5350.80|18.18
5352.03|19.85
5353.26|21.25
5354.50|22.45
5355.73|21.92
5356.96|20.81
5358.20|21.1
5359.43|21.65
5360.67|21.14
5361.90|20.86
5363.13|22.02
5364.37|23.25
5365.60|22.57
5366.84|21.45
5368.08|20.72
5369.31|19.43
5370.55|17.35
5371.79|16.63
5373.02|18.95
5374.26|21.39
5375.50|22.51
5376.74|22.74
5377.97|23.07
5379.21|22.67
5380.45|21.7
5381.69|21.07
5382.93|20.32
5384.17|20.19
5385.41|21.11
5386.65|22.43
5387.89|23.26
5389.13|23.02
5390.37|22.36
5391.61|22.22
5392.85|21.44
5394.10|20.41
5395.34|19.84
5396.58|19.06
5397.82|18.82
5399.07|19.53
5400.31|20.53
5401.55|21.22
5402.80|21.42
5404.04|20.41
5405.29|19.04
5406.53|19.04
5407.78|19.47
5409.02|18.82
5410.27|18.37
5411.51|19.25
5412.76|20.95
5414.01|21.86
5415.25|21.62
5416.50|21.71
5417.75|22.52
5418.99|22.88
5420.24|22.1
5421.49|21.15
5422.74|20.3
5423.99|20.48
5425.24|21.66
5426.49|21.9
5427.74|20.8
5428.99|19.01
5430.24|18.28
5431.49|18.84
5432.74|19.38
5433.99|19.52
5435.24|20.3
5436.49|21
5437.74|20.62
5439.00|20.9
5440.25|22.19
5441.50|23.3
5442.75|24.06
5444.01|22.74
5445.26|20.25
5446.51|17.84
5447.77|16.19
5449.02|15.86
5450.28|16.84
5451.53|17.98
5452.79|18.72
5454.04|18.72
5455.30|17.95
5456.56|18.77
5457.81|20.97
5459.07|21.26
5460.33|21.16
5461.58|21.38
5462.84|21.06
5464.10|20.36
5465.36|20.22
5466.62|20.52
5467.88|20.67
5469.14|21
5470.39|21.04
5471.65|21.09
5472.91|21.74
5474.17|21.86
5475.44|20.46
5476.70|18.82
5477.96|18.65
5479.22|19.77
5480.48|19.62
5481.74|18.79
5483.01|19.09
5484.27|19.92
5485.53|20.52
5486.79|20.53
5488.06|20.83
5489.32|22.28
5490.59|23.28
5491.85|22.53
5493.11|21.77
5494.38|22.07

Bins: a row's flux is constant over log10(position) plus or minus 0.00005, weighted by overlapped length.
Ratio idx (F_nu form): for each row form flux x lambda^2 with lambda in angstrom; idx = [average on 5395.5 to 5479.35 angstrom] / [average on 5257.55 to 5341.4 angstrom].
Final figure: 1.2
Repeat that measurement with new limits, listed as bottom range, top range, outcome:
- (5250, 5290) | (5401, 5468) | 1.26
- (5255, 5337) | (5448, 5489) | 1.21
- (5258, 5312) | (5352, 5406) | 1.24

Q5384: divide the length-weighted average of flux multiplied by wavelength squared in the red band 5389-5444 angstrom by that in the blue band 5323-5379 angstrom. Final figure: 1.1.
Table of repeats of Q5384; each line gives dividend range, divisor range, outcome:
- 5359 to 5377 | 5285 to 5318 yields 1.14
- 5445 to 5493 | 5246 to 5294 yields 1.25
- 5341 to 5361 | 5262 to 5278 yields 1.30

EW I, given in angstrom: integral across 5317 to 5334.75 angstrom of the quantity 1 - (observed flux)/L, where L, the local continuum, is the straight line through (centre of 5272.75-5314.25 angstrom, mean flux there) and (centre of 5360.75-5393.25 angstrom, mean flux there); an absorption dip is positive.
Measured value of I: 2.4 angstrom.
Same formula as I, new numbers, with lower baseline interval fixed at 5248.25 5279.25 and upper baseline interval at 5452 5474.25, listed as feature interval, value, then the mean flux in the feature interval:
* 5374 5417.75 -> -4.17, 21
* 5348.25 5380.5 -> -3.79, 20.7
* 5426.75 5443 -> -0.57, 20.6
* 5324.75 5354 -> 0.86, 17.5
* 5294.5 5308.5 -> -0.54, 18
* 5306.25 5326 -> -0.76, 18.3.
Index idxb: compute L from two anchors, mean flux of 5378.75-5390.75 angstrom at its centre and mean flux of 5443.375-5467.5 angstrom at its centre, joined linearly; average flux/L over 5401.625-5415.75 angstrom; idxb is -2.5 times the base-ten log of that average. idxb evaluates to 0.05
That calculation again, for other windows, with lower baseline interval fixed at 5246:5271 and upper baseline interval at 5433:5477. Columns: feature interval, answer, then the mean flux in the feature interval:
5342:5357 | -0.07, 19.1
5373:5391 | -0.17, 21.9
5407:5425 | -0.08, 20.8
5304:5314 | -0.12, 19.1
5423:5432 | -0.03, 20.2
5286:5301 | -0.10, 18.4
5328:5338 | 0.05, 16.8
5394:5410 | -0.04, 19.8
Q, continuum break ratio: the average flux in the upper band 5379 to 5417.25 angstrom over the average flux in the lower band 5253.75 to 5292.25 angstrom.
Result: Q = 1.21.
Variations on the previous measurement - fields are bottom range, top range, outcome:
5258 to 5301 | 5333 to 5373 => 1.12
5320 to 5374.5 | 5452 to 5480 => 1.08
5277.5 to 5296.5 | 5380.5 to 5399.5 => 1.12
